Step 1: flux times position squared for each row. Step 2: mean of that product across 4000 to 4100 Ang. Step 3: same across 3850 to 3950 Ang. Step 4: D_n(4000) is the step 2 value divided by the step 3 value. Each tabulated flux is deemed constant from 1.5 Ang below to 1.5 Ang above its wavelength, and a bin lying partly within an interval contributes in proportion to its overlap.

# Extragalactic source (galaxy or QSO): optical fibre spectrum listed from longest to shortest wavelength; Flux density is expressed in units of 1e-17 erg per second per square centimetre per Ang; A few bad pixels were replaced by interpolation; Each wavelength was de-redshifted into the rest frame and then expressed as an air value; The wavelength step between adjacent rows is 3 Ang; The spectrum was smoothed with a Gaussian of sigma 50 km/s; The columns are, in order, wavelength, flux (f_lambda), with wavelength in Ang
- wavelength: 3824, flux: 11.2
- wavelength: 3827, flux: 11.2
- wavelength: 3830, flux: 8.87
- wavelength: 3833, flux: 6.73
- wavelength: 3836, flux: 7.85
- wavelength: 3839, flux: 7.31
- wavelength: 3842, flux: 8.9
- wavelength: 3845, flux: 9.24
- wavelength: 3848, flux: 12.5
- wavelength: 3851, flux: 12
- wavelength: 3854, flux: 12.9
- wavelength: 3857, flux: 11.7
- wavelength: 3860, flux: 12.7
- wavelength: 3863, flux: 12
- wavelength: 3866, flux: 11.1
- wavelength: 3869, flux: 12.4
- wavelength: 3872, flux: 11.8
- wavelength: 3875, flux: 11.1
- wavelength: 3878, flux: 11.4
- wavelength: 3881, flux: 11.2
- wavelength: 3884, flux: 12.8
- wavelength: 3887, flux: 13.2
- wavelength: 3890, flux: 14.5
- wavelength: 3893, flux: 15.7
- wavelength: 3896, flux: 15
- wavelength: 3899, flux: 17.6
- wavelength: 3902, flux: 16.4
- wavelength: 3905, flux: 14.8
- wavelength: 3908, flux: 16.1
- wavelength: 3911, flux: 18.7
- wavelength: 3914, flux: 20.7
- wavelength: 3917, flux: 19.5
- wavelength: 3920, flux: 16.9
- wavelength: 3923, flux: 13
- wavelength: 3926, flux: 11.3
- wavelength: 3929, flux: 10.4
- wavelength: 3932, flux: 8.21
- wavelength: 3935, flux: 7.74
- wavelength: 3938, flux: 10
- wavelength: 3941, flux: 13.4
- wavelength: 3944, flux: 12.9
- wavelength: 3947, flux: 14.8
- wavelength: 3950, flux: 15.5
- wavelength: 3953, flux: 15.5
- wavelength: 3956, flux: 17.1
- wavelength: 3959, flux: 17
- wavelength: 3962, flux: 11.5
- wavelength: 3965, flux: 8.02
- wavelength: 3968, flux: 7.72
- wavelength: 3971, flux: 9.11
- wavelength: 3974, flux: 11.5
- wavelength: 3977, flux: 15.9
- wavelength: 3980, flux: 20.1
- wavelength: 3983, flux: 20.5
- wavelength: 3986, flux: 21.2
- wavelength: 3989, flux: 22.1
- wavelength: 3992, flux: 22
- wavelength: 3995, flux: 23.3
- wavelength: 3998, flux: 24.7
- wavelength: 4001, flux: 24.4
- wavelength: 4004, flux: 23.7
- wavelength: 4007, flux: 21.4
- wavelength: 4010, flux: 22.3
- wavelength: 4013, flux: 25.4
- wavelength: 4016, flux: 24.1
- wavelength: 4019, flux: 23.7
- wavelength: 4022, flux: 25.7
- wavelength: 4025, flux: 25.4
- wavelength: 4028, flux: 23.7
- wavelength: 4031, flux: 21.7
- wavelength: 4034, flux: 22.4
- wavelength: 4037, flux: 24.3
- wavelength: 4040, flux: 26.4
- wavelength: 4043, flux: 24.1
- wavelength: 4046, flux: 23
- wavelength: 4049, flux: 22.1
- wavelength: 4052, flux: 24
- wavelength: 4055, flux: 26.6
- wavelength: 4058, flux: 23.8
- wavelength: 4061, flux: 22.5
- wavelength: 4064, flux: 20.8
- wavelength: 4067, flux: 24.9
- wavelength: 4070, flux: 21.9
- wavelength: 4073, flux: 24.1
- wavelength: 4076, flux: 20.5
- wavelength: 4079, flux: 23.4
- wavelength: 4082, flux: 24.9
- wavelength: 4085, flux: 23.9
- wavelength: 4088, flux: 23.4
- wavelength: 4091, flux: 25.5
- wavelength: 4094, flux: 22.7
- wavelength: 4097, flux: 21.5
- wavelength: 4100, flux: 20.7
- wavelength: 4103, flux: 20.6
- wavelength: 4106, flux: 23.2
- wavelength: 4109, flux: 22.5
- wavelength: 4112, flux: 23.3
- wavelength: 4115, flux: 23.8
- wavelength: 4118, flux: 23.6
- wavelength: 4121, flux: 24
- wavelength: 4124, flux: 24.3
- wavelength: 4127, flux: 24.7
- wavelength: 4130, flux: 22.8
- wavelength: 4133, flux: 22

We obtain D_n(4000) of 1.9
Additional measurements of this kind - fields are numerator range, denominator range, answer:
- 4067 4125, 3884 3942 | 1.76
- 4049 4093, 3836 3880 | 2.36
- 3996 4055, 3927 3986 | 1.87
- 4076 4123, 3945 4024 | 1.30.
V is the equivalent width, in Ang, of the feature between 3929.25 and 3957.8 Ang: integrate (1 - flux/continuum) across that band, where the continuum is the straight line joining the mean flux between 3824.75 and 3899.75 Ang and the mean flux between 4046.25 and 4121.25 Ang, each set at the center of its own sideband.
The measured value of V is 5.71 Ang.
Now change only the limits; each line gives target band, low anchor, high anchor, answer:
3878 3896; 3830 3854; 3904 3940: -2.18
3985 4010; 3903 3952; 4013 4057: -2.73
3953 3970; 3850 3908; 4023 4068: 5.45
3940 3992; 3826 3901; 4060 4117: 5.24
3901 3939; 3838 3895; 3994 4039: 4.13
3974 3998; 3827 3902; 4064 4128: -3.53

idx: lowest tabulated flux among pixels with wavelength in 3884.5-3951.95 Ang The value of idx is 7.74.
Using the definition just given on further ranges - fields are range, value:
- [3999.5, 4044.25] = 21.4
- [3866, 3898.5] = 11.1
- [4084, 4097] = 21.5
